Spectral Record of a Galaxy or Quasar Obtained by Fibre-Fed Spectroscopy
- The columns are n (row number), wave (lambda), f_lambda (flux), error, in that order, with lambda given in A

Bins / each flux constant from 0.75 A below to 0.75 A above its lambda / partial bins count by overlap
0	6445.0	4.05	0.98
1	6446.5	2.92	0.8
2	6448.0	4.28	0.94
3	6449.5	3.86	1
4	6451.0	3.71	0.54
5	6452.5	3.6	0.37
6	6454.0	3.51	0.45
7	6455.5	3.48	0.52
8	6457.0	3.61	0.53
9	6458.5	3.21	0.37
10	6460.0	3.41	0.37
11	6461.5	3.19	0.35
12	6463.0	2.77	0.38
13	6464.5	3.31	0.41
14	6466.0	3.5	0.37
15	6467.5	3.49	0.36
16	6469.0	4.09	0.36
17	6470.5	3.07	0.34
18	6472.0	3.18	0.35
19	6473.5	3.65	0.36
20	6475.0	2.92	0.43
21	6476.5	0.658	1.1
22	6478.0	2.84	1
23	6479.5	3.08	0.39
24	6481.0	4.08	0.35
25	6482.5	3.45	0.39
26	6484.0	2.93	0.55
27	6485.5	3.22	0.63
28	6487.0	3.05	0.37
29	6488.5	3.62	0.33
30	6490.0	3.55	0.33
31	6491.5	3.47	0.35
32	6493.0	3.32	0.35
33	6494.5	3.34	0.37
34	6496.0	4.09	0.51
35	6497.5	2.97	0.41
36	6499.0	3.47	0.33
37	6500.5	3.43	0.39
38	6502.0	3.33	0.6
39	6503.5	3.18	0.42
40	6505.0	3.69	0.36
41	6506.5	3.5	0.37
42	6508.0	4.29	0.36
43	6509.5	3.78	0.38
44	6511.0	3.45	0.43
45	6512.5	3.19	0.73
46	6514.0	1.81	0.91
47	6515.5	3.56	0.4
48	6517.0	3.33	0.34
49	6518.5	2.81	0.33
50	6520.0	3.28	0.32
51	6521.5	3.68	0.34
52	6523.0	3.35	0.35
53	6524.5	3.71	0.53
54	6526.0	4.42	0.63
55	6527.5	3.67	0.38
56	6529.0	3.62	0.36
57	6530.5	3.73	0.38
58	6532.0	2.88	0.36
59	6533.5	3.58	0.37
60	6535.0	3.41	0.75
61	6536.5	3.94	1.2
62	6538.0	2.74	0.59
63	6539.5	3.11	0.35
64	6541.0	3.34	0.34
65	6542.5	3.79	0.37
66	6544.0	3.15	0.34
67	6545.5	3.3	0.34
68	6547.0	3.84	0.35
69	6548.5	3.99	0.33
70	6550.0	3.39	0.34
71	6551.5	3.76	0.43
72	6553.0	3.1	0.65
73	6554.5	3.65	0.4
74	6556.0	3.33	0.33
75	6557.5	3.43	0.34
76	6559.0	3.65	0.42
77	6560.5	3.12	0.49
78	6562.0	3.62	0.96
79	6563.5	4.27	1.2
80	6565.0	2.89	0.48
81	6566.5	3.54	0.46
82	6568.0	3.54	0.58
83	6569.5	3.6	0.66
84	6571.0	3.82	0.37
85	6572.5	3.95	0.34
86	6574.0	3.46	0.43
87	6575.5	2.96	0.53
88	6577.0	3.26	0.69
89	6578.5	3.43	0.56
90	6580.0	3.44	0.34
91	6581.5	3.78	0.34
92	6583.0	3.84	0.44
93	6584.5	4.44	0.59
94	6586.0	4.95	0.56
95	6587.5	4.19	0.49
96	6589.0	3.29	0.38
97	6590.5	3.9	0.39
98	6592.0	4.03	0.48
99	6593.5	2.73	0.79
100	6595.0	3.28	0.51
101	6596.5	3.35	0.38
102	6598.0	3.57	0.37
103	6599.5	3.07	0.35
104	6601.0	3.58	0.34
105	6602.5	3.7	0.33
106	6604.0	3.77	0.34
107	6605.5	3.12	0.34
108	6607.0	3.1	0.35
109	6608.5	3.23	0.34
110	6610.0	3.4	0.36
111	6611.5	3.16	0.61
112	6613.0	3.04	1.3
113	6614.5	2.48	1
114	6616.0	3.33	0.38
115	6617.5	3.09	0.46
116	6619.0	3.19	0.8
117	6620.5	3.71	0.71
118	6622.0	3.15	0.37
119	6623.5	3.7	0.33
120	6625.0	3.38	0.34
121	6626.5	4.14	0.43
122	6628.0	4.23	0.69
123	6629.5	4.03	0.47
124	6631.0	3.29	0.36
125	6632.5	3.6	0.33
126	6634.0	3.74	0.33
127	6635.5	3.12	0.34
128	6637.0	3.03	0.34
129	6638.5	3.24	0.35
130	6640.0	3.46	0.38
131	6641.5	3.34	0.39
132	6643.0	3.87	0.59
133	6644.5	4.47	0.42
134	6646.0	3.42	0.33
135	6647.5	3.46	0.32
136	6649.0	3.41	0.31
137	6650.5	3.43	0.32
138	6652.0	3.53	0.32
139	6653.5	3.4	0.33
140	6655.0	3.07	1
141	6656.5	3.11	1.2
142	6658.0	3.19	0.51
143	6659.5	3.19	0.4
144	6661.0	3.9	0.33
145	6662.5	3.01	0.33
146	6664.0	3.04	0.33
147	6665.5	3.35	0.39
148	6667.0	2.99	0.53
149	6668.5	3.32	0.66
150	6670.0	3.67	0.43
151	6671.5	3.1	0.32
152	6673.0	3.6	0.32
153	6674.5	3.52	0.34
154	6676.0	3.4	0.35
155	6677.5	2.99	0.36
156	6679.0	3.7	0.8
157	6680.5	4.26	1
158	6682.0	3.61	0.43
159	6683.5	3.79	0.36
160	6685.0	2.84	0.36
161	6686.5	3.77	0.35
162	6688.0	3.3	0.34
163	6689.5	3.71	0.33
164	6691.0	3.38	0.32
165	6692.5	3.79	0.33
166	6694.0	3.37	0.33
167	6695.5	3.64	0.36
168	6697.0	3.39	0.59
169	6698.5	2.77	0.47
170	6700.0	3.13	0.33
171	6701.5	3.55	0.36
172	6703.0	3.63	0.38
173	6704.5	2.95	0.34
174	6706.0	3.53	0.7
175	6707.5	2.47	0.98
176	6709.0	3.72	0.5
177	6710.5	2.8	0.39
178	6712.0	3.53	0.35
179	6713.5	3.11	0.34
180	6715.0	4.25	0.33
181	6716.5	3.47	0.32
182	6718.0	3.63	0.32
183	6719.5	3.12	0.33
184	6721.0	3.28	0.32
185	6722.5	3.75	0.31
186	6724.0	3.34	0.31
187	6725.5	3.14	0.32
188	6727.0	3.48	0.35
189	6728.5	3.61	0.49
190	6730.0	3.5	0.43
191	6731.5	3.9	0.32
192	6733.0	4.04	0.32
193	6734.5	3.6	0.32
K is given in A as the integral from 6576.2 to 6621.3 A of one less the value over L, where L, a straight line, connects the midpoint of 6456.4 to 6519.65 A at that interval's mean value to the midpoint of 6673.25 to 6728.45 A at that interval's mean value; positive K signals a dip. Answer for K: -1.7 A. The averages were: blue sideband 3.28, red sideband 3.42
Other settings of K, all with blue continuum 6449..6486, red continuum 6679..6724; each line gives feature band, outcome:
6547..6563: -1.0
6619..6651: -1.8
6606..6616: 0.8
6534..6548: -0.4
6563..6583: -1.1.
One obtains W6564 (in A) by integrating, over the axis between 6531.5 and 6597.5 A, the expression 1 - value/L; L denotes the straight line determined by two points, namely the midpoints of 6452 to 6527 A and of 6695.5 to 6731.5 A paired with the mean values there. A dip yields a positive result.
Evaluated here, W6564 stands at -3.9 A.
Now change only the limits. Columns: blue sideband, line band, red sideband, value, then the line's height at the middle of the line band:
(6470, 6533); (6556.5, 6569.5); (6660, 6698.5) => -0.6 A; 3.37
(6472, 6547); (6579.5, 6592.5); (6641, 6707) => -2.3 A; 3.38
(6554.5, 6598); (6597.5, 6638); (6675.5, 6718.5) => 1.6 A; 3.55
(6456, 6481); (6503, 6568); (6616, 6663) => -3.6 A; 3.28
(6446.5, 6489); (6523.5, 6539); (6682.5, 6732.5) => -1.0 A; 3.33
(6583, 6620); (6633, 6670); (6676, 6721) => 0.6 A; 3.44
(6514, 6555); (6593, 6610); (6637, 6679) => 0.4 A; 3.42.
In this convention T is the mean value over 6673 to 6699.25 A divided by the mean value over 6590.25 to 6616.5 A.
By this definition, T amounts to 1.05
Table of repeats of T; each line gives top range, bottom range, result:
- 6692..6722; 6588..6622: 1.01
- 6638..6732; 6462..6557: 1.02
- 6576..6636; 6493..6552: 1.02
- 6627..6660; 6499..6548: 1.02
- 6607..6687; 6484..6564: 0.99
